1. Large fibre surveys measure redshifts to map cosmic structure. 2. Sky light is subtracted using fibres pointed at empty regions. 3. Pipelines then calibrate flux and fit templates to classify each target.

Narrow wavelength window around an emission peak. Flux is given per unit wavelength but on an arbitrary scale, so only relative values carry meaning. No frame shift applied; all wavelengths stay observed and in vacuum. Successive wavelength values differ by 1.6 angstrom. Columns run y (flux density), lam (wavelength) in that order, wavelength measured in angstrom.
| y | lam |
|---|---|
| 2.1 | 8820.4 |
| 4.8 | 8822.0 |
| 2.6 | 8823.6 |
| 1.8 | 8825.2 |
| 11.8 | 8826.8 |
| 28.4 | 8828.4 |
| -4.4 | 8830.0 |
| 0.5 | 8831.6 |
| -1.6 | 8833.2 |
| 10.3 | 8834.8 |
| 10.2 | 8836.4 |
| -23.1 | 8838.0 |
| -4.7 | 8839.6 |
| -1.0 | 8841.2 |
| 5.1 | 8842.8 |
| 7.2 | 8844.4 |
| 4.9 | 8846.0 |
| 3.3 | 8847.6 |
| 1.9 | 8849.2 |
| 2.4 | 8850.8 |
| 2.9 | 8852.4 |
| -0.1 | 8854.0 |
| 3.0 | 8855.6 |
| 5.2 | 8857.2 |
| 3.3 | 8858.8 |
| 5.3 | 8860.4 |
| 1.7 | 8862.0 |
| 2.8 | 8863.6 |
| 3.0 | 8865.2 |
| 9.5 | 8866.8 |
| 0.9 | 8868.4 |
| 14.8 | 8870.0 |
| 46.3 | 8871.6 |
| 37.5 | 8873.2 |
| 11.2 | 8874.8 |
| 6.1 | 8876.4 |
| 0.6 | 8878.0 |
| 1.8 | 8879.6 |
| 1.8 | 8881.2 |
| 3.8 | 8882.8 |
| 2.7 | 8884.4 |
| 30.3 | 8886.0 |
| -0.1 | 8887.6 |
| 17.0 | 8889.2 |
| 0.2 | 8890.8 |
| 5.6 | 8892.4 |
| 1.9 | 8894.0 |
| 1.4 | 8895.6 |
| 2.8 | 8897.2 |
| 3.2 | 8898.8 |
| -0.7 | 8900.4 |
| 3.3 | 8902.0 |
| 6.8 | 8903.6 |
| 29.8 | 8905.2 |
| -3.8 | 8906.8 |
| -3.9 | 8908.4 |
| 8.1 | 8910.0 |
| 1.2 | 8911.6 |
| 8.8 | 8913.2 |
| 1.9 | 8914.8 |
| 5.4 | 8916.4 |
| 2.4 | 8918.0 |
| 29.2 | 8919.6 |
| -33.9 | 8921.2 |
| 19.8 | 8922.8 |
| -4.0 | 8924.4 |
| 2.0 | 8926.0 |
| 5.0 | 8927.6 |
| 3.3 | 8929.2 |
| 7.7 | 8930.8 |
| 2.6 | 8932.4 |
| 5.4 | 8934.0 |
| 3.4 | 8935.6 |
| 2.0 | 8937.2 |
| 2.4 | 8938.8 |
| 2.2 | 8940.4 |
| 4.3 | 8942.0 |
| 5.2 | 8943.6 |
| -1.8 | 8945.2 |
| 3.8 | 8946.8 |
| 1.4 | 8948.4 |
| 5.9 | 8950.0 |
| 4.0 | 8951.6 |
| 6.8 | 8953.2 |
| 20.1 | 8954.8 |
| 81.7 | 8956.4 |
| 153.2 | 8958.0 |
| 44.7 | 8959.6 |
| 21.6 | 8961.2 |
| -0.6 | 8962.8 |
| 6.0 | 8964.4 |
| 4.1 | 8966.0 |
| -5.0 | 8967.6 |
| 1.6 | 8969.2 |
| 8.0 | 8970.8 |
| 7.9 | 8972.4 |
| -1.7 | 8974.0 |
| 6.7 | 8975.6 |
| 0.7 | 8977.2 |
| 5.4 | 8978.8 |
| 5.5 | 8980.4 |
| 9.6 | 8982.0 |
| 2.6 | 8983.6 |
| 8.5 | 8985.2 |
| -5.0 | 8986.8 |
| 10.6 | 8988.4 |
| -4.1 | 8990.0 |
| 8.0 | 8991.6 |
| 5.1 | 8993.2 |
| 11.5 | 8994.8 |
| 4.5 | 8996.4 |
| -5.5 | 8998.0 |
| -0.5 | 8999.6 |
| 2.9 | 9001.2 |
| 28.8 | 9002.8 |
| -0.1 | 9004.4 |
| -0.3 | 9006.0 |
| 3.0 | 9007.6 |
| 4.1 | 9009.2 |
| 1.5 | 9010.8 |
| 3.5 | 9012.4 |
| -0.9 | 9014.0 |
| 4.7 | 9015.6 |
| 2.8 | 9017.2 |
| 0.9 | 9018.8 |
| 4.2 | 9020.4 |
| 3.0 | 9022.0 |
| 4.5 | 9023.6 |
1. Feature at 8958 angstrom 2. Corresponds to [O III] 5007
